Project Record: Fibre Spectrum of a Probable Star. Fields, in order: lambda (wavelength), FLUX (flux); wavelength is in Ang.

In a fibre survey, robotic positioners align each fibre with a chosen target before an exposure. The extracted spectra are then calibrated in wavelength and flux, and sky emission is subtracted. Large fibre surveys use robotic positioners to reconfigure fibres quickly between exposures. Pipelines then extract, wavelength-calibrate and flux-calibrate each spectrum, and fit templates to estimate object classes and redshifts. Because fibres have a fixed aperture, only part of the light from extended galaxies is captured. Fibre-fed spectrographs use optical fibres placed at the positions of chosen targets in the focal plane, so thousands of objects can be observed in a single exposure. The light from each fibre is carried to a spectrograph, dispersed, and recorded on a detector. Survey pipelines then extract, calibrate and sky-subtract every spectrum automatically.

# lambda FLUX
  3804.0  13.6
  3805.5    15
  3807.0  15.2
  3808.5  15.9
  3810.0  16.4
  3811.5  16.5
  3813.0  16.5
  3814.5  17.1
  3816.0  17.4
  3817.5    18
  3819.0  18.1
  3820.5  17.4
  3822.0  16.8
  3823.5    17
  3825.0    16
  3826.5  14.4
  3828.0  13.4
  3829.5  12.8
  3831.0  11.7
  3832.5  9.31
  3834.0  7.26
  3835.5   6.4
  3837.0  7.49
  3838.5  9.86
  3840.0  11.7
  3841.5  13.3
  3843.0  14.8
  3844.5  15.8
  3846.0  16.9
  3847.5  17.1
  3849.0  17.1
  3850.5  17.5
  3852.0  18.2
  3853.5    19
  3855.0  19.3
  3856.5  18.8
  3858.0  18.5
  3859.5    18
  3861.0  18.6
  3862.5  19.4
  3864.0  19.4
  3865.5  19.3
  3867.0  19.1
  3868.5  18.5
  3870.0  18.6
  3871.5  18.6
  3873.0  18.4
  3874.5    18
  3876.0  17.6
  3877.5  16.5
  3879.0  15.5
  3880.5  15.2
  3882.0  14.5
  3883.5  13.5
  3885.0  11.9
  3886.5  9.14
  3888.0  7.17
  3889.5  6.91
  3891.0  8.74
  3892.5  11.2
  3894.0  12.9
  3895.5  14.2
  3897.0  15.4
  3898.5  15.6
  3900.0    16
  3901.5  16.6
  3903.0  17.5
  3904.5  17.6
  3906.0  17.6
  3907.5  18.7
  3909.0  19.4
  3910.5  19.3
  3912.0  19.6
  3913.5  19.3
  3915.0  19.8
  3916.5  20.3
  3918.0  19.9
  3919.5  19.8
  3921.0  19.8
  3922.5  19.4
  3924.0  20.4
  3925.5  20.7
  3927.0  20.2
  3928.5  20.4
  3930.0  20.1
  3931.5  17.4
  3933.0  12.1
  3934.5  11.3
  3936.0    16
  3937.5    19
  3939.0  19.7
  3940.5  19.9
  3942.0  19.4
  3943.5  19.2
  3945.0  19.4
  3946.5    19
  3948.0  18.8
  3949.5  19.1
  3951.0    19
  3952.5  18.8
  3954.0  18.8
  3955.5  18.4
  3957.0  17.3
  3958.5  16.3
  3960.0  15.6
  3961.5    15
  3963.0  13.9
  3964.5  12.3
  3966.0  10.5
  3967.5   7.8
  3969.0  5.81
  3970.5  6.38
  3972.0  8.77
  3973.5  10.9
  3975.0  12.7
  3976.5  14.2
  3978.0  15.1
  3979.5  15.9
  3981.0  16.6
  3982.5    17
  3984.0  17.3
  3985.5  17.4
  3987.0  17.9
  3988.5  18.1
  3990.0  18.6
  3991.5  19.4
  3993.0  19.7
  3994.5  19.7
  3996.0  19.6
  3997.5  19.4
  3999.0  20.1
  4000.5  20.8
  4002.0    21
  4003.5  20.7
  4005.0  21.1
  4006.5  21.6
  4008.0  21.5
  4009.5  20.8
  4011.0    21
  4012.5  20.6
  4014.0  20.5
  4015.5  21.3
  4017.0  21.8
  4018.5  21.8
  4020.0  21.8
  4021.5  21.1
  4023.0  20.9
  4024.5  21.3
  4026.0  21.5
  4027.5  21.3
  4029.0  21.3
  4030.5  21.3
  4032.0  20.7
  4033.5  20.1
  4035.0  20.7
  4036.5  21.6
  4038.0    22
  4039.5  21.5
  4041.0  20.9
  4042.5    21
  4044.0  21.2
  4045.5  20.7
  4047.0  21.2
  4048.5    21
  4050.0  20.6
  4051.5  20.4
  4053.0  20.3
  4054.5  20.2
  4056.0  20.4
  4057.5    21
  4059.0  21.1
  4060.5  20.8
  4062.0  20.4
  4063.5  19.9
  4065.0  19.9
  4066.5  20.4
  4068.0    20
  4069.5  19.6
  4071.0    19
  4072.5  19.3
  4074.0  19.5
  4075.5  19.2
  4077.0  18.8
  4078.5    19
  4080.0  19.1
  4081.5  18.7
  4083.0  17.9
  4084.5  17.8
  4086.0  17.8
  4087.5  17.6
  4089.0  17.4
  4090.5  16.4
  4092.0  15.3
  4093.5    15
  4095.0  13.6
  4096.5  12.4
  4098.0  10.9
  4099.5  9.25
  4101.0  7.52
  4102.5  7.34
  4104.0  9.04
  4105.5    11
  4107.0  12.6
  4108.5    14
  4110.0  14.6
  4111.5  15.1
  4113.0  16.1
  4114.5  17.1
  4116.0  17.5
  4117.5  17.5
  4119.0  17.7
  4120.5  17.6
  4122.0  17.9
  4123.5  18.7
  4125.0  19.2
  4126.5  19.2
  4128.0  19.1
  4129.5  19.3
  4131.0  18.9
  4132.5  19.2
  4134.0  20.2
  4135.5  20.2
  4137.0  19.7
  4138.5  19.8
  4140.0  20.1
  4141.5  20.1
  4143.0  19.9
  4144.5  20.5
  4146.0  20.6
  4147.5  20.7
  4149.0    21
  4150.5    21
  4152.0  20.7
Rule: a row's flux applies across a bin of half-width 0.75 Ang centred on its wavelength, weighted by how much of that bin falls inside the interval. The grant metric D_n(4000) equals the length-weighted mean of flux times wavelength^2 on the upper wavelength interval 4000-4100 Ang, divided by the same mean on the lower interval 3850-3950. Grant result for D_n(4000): 1.2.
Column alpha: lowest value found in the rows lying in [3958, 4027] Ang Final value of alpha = 5.81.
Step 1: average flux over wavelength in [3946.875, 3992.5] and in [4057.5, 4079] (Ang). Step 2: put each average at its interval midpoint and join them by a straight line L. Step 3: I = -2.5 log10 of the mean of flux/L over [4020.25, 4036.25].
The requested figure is -0.17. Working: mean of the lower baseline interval 15.2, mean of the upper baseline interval 19.8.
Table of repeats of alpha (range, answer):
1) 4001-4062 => 20.1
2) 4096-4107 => 7.34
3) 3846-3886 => 11.9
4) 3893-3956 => 11.3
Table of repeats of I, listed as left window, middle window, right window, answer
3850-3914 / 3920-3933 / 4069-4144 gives -0.18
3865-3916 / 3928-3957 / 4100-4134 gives -0.15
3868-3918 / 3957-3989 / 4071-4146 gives 0.19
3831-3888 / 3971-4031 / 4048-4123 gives -0.16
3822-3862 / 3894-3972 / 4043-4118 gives -0.09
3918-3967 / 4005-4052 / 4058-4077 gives -0.10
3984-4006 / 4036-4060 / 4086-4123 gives -0.23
